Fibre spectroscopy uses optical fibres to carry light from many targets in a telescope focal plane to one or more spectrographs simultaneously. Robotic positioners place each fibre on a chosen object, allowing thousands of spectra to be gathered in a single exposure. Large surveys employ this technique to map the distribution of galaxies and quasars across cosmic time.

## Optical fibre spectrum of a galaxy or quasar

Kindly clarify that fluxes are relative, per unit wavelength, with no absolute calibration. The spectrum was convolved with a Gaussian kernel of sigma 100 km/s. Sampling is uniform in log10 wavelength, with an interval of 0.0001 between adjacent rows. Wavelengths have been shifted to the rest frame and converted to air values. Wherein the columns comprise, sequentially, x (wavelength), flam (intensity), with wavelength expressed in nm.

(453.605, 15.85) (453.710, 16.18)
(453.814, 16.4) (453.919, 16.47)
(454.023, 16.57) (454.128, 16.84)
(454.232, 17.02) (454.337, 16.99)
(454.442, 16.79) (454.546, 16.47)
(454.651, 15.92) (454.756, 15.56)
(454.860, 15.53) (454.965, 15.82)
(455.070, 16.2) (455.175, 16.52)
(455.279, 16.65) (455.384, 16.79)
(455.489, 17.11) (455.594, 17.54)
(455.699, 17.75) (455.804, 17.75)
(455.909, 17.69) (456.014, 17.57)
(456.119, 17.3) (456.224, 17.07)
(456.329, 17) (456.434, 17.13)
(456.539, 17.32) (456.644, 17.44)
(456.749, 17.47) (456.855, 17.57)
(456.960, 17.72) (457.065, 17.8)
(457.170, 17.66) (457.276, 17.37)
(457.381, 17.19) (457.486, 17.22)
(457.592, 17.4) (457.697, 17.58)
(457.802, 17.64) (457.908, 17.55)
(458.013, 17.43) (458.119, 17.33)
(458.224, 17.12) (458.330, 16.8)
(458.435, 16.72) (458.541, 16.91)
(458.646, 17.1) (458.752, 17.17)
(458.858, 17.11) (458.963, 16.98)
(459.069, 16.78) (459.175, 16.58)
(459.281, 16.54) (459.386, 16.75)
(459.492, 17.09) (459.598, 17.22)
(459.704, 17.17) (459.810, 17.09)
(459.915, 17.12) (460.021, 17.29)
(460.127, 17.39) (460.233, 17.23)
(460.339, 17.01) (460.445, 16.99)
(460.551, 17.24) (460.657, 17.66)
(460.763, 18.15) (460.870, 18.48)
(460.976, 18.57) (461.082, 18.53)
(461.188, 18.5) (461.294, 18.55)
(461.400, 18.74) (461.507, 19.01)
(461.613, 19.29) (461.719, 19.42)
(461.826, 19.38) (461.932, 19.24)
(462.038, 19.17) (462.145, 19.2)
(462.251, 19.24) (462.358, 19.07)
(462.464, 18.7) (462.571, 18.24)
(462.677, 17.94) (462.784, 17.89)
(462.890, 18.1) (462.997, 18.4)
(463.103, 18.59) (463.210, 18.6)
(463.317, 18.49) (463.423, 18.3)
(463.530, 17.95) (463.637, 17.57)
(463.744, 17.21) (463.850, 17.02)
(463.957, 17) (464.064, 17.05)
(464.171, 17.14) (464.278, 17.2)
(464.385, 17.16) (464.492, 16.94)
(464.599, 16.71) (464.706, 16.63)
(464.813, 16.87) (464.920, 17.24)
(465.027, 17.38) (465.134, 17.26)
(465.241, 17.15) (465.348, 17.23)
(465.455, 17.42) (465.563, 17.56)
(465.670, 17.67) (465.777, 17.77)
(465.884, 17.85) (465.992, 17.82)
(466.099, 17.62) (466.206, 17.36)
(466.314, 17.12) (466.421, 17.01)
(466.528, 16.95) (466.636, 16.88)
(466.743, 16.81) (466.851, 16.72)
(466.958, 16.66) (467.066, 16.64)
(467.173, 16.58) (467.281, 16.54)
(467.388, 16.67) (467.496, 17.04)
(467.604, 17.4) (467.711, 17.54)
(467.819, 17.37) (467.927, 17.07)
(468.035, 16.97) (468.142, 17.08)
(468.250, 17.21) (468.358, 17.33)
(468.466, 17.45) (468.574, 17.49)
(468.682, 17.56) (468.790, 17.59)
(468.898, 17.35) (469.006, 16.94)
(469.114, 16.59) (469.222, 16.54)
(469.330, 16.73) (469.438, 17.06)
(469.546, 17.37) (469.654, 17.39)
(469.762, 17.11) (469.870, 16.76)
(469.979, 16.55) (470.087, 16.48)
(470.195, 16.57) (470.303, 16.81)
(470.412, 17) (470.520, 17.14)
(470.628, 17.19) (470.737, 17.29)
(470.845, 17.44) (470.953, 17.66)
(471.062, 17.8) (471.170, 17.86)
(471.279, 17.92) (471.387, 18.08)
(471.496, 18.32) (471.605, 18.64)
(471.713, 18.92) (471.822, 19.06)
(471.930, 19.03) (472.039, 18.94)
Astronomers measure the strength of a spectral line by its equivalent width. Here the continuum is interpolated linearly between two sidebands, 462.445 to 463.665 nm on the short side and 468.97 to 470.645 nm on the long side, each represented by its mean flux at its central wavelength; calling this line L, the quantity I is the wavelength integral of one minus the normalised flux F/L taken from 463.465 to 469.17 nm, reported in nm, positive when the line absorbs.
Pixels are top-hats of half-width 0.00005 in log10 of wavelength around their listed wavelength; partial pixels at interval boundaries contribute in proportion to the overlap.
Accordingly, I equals 0.13 nm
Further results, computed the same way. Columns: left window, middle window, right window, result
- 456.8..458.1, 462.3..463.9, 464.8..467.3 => -0.08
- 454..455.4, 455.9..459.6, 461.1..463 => 0.03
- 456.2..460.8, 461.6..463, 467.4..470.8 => -0.13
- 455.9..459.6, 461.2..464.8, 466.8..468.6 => -0.21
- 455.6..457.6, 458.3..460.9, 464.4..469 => 0.03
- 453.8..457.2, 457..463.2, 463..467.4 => -0.24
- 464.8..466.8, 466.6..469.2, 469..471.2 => 0.02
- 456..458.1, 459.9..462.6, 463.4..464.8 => -0.17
